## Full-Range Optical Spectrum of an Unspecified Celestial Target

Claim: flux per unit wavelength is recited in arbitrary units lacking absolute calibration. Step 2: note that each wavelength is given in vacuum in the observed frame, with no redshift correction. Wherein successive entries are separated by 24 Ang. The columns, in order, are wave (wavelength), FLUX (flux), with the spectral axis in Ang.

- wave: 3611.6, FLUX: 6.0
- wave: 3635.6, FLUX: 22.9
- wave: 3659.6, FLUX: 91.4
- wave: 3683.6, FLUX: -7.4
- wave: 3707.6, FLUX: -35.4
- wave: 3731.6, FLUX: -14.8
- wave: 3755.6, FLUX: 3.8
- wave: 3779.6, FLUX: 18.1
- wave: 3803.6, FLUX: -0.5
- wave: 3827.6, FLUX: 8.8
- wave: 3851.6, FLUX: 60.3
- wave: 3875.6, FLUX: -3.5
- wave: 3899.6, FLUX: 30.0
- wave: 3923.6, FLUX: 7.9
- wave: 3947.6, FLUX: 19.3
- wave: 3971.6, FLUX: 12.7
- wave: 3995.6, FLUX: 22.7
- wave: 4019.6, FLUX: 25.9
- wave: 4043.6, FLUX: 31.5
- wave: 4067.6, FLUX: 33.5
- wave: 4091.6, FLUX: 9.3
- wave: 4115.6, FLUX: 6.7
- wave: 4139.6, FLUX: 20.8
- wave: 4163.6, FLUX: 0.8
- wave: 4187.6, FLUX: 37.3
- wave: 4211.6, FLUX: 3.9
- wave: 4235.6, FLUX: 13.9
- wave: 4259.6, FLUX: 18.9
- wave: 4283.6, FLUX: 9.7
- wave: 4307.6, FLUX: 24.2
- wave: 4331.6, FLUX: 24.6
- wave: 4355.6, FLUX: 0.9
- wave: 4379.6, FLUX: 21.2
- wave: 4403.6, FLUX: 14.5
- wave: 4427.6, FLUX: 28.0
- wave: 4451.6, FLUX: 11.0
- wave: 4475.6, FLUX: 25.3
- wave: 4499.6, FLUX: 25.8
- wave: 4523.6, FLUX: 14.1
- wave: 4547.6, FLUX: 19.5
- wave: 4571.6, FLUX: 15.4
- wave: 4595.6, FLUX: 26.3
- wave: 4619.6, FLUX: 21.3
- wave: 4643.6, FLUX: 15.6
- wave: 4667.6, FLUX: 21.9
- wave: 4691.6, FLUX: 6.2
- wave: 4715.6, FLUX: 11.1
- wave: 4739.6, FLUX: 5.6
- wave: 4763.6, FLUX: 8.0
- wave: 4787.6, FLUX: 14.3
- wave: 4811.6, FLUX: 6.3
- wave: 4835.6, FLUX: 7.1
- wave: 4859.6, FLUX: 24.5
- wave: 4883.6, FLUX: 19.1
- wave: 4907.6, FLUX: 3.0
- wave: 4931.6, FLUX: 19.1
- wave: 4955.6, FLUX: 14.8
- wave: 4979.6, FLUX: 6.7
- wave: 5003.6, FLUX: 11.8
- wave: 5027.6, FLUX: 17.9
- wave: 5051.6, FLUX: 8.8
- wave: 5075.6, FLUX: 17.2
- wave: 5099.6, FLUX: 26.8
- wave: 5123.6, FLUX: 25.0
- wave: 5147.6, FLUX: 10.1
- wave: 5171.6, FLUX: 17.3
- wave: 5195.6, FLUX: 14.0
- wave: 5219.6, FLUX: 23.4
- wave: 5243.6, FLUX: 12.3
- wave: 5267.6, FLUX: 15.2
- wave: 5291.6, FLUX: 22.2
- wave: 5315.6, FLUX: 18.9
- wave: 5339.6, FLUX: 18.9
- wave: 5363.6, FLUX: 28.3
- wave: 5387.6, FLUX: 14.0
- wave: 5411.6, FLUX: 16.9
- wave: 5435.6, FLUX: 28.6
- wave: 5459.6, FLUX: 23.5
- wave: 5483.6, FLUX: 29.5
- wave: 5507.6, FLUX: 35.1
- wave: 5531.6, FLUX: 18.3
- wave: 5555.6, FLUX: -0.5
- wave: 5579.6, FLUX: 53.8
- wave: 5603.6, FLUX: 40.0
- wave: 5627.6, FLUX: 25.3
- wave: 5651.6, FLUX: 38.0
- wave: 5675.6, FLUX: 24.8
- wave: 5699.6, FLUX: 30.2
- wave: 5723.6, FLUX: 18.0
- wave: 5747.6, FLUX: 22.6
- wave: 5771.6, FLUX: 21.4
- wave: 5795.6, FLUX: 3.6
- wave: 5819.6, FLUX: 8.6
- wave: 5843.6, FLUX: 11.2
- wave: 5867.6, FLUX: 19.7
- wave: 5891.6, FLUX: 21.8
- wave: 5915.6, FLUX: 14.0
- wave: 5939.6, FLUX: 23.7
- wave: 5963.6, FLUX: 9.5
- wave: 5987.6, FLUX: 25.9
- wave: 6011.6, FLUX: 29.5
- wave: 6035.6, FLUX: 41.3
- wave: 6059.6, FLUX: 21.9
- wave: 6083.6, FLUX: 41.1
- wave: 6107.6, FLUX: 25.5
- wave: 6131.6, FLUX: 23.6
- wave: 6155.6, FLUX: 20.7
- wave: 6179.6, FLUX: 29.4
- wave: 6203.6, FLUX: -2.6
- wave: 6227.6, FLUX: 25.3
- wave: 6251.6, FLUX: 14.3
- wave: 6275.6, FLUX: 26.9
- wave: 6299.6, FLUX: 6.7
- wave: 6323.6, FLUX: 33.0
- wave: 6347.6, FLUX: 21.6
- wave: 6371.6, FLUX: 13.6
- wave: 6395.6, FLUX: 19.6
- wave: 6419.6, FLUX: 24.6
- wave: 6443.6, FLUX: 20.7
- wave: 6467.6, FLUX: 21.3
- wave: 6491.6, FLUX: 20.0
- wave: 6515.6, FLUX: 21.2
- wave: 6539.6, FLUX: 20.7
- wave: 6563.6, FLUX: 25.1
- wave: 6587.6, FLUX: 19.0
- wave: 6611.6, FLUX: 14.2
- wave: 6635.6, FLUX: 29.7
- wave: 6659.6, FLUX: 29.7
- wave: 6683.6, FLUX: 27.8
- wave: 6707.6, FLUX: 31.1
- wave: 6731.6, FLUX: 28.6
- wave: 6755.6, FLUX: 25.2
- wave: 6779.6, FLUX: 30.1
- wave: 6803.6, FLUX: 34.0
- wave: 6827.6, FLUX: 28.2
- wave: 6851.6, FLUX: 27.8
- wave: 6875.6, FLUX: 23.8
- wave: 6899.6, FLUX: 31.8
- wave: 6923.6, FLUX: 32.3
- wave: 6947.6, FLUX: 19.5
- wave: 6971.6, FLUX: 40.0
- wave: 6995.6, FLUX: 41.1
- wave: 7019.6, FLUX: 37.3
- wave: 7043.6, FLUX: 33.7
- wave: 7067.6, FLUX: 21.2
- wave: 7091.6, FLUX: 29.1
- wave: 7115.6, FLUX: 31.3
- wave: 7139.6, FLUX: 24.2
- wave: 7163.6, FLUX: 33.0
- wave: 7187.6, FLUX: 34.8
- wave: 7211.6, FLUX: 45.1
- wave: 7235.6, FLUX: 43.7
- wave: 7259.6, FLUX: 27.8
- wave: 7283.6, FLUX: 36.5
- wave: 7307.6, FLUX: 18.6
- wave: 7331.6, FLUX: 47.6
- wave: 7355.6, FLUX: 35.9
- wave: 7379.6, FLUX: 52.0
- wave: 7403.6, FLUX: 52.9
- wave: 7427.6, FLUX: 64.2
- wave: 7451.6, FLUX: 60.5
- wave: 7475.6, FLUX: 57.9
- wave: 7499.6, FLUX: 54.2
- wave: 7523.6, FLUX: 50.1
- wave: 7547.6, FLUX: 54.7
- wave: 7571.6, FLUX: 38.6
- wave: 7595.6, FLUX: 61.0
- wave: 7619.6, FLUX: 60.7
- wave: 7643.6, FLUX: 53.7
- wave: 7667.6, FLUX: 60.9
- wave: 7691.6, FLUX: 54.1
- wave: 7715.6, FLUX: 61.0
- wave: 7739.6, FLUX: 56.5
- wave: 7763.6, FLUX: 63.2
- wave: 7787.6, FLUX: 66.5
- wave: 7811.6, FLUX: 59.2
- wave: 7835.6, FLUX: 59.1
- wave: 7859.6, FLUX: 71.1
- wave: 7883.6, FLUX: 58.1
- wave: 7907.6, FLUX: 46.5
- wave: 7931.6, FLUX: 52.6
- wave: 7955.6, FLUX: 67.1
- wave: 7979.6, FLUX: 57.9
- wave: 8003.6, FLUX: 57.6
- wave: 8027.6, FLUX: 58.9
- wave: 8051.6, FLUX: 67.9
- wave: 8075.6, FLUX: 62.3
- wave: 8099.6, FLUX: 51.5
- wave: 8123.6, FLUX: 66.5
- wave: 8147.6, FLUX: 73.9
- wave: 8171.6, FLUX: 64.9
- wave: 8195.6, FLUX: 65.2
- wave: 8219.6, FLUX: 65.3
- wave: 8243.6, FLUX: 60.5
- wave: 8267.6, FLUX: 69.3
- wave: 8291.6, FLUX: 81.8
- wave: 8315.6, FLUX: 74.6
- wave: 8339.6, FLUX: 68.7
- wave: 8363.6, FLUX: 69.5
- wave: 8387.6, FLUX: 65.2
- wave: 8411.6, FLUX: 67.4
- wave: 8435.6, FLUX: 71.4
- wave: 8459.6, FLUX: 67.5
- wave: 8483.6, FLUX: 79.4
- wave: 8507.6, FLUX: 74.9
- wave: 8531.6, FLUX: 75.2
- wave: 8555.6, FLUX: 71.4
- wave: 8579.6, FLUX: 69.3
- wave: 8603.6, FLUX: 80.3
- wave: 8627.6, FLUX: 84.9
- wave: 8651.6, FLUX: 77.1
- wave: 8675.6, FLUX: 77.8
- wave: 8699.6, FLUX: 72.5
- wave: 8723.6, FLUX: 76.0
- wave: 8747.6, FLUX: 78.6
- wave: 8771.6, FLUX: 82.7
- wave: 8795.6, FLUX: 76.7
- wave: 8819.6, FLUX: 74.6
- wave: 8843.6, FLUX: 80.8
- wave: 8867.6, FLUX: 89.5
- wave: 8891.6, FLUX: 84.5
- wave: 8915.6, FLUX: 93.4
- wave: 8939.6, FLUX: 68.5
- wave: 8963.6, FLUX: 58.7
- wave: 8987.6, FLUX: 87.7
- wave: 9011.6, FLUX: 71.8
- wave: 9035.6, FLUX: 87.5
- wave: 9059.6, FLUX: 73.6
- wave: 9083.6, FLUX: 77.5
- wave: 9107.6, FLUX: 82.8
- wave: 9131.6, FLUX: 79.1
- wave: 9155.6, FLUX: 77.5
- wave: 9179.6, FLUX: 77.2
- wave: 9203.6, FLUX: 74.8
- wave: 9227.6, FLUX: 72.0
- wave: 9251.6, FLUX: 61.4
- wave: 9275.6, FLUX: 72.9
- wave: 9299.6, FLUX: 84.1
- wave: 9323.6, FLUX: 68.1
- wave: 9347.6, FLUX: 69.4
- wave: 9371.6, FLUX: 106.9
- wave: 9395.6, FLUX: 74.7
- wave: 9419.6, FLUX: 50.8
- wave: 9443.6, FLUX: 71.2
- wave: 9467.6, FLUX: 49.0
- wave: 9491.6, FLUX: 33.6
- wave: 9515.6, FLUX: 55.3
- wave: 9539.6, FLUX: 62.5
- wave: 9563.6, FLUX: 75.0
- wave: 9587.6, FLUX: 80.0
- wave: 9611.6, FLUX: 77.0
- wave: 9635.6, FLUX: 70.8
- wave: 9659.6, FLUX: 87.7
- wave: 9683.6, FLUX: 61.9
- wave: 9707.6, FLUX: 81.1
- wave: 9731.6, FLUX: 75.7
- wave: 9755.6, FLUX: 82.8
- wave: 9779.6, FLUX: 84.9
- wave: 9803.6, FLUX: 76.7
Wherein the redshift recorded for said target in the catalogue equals 0.84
